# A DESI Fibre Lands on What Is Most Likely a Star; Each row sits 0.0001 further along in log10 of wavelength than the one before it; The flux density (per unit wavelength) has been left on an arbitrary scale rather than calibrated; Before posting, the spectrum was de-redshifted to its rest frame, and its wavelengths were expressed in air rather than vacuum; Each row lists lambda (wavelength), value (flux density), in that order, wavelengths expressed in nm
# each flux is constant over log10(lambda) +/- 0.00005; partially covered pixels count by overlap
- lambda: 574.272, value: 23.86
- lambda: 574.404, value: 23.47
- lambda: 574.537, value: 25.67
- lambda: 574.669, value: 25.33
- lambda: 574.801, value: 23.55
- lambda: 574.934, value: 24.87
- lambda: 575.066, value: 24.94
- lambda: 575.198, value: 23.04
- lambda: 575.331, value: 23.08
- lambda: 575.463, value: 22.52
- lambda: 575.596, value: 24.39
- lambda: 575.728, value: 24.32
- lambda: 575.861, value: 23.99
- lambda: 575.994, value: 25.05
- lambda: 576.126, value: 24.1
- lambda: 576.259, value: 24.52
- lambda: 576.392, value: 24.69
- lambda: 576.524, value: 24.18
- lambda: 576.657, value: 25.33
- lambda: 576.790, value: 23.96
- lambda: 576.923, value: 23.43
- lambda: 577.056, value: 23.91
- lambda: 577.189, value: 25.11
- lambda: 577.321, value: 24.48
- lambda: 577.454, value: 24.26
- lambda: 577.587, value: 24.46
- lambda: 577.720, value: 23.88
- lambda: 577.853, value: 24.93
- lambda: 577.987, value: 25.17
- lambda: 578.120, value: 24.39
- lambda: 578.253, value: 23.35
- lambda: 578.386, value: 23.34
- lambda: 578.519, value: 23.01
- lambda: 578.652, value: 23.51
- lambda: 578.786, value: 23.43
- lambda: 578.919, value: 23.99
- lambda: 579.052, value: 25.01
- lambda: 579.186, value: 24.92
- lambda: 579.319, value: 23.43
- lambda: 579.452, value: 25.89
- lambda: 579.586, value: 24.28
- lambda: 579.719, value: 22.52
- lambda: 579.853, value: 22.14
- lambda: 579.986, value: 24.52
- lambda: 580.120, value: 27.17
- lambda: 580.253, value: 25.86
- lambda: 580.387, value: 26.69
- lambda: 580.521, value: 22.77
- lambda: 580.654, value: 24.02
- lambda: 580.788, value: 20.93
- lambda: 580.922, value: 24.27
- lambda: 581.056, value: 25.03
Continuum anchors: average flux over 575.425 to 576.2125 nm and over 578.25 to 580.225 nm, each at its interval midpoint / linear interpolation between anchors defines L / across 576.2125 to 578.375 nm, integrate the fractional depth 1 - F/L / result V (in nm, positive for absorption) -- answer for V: -0.02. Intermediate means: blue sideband 24.1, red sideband 24.1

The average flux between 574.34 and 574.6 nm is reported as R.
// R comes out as 24.5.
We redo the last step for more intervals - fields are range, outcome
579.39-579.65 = 25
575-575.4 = 23.7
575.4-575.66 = 23.4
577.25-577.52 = 24.5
